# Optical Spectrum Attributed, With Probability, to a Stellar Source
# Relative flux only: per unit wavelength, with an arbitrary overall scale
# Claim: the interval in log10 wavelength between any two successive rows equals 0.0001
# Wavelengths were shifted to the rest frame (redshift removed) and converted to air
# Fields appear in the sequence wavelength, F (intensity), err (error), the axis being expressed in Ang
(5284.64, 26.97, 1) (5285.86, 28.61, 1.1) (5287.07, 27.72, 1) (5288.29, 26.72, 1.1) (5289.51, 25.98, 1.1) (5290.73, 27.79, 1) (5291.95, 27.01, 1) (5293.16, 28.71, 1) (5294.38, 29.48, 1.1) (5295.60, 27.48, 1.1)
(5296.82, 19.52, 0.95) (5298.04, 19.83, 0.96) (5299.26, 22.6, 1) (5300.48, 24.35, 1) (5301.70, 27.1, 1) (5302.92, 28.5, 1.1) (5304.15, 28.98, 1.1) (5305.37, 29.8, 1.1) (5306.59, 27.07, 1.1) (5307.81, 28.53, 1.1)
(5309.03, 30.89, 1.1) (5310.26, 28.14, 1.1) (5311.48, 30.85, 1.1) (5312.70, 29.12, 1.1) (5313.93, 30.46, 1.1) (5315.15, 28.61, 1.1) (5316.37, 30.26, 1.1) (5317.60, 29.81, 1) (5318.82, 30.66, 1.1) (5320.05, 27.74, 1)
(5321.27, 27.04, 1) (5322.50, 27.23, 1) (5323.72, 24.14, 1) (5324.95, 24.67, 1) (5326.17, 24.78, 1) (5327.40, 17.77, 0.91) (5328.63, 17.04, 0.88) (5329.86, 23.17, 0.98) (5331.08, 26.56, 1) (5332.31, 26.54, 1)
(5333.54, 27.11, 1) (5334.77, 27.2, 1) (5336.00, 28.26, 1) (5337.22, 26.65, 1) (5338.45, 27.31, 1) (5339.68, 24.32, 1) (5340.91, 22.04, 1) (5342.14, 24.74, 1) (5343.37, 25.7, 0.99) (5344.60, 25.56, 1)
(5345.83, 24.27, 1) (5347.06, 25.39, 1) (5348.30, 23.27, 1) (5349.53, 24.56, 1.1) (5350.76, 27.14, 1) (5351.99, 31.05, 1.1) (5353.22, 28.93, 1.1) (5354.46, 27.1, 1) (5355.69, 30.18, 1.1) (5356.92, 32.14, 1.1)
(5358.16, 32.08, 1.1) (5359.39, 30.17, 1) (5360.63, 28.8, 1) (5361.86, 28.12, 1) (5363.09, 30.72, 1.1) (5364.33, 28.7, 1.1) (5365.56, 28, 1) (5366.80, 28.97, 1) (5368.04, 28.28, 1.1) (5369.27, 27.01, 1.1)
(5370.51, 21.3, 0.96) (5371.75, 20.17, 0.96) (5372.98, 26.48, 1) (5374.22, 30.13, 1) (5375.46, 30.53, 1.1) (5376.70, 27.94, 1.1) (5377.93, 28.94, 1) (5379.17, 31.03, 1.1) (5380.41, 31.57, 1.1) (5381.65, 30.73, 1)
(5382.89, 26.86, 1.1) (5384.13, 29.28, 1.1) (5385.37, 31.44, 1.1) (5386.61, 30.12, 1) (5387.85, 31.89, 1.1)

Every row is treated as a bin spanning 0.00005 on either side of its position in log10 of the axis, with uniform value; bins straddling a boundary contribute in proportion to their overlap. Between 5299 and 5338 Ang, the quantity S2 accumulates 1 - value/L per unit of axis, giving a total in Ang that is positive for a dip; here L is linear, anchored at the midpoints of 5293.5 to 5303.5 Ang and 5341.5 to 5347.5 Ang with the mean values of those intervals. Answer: -3.0 Ang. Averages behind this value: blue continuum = 24.9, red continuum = 25.1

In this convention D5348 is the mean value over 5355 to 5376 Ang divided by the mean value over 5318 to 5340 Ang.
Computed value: 1.11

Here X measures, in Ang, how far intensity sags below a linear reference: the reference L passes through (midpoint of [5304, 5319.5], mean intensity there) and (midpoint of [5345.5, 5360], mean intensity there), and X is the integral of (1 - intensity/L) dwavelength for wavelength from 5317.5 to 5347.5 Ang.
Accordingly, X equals 3.6 Ang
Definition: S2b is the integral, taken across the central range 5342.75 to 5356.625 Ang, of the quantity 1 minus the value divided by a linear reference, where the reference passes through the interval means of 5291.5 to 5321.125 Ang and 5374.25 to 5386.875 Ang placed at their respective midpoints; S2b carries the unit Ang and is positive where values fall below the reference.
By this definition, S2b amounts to 1.1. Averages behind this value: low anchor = 27.7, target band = 26.8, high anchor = 29.8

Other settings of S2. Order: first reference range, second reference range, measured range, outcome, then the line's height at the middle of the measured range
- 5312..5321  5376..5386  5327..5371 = 4.42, 29.6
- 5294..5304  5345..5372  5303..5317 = -2.14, 25.4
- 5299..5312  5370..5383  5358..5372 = 0.08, 27.9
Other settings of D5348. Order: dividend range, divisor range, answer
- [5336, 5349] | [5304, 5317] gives 0.85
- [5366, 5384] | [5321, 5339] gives 1.12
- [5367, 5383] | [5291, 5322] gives 1.00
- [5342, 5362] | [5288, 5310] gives 1.04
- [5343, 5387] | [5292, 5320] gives 1.01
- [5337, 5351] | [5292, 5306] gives 0.96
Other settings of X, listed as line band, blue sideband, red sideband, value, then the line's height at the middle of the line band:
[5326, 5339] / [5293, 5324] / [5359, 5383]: 1.4 Ang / 27.8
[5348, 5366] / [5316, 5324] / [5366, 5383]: -0.5 Ang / 28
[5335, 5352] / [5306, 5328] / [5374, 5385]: 1.8 Ang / 28.5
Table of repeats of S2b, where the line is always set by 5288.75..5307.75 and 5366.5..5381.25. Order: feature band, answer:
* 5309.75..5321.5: -1.19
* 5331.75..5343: 0.43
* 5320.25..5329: 1.04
